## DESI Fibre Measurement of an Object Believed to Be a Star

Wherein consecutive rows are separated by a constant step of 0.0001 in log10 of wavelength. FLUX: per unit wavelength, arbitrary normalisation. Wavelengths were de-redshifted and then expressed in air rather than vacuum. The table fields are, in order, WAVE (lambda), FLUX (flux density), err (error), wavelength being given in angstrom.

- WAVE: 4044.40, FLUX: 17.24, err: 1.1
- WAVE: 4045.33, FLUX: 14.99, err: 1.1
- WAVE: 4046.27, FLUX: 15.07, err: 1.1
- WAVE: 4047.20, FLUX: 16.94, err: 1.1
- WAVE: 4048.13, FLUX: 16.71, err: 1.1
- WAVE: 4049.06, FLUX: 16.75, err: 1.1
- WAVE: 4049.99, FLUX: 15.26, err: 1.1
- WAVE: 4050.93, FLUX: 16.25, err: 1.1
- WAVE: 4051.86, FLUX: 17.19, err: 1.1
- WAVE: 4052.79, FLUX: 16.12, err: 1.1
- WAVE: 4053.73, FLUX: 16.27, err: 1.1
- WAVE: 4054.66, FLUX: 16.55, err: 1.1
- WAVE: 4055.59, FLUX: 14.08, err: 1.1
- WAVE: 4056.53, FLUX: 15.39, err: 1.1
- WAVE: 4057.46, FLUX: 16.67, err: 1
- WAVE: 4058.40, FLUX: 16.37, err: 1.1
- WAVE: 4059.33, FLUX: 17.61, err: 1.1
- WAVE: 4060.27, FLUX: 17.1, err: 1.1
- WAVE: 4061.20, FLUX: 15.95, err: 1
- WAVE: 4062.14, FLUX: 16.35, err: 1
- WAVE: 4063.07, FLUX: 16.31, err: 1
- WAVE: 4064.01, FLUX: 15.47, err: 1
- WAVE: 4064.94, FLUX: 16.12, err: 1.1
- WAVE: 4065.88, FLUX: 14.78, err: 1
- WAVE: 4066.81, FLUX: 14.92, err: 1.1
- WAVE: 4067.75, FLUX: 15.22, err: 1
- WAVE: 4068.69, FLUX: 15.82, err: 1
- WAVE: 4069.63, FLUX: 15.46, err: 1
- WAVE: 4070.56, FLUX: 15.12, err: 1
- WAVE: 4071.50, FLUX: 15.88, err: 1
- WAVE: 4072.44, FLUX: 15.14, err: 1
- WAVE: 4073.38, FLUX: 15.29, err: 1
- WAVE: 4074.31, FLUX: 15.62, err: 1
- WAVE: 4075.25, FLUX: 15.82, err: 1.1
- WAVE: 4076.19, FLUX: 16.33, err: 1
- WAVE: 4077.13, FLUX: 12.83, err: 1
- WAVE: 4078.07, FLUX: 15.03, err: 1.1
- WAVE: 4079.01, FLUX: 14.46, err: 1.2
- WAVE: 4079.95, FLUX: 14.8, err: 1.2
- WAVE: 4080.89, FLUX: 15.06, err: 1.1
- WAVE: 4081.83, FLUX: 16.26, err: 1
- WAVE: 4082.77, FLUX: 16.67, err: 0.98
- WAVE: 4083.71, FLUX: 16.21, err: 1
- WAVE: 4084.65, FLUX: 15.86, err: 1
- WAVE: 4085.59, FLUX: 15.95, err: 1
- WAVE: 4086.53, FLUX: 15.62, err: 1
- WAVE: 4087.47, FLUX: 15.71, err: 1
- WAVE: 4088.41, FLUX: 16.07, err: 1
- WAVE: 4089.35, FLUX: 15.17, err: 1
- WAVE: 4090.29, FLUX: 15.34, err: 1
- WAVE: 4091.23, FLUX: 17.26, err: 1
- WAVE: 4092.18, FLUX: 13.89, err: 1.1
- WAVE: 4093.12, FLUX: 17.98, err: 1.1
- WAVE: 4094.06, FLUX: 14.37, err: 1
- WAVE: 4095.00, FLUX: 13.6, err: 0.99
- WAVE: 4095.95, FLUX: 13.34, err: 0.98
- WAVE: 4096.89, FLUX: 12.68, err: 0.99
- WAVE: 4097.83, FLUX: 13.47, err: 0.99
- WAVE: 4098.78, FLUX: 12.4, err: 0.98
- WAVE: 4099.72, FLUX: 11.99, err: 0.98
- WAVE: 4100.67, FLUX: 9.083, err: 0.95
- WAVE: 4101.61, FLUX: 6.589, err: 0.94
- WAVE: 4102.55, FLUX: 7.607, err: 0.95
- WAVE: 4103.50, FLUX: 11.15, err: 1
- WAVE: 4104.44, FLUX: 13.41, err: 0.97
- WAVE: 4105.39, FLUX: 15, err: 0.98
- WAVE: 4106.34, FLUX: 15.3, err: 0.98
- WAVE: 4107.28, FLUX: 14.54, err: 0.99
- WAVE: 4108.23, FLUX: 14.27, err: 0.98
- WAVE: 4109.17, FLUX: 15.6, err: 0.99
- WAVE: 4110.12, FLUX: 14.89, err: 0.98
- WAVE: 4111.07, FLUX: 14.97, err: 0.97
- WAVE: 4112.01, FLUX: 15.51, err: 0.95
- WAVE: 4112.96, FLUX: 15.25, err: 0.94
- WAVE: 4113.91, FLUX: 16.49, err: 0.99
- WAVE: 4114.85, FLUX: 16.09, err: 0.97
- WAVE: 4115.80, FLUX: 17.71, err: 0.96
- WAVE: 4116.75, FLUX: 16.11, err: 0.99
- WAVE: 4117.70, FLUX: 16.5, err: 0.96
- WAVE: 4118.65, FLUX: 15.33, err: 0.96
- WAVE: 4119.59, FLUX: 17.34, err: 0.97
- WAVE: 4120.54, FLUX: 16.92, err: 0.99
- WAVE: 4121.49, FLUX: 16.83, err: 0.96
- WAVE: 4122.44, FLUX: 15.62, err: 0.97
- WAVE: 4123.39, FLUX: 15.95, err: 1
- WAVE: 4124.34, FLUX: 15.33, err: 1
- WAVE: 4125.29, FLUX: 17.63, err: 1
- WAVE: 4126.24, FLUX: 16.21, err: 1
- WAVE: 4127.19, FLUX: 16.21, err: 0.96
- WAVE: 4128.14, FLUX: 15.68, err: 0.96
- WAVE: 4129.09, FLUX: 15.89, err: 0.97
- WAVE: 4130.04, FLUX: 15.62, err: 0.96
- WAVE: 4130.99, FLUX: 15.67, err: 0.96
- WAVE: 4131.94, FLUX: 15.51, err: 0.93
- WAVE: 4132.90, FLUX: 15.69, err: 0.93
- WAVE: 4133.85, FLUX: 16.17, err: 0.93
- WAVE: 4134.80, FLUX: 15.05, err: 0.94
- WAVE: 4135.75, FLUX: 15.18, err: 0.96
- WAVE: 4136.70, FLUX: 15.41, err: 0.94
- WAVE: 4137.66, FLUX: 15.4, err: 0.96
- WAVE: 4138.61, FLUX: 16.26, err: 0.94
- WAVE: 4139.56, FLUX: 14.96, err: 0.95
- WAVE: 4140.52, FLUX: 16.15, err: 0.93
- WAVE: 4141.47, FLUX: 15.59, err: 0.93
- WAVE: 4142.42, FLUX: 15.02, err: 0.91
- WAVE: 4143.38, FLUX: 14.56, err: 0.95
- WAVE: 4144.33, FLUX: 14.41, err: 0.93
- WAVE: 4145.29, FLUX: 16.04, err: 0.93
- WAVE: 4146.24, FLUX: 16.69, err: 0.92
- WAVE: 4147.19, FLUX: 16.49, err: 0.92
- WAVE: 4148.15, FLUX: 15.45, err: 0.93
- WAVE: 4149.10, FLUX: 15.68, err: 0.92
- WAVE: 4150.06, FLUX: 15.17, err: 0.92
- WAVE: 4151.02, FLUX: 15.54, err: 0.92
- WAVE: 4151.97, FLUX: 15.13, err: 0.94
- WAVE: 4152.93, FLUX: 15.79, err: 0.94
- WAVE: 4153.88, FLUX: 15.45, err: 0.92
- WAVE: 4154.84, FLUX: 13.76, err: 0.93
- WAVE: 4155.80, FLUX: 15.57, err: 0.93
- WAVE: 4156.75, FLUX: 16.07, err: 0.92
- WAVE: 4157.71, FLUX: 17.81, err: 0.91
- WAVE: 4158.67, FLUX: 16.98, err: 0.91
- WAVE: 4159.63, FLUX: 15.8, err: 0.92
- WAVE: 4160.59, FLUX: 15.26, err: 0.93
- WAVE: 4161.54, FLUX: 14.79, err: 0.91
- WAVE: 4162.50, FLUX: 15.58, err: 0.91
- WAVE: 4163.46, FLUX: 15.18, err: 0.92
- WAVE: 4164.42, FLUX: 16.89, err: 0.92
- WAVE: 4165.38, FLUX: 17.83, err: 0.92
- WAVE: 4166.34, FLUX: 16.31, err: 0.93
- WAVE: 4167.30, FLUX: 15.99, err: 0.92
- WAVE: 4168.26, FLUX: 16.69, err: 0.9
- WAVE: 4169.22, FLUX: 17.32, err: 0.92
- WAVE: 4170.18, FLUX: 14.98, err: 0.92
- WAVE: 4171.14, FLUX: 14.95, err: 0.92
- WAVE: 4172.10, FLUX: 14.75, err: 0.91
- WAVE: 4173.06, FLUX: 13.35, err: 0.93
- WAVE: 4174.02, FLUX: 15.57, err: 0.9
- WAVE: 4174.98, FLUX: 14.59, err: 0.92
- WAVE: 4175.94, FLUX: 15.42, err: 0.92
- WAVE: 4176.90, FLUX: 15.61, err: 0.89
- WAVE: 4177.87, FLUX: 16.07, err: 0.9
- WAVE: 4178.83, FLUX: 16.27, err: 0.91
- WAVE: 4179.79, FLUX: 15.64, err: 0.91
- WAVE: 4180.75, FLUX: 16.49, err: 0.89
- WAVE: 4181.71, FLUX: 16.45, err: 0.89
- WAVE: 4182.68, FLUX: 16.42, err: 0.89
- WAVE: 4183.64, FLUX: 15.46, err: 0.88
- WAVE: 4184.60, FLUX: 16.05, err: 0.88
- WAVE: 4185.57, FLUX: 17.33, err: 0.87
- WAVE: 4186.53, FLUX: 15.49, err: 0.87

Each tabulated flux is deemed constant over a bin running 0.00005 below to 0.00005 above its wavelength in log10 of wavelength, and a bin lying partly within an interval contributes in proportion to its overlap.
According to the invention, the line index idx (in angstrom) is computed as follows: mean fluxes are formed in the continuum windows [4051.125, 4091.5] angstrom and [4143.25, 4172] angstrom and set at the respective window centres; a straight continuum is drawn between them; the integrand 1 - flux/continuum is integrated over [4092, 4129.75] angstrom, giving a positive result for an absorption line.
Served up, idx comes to 2.74 angstrom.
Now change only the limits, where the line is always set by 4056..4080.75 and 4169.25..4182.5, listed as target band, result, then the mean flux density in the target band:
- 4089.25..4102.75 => 2.2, 13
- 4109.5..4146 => -0.7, 15.8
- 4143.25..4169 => -0.6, 15.8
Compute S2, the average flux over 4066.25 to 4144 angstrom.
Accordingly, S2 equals 15.1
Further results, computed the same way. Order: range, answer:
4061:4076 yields 15.6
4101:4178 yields 15.4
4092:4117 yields 13.8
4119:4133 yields 16.1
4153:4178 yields 15.7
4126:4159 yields 15.7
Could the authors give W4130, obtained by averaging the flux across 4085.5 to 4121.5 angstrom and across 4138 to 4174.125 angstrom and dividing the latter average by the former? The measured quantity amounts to 1.08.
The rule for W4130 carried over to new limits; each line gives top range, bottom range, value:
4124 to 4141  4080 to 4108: 1.12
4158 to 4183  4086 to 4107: 1.17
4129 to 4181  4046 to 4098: 1.00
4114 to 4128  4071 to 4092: 1.06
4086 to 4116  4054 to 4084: 0.90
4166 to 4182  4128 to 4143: 1.01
